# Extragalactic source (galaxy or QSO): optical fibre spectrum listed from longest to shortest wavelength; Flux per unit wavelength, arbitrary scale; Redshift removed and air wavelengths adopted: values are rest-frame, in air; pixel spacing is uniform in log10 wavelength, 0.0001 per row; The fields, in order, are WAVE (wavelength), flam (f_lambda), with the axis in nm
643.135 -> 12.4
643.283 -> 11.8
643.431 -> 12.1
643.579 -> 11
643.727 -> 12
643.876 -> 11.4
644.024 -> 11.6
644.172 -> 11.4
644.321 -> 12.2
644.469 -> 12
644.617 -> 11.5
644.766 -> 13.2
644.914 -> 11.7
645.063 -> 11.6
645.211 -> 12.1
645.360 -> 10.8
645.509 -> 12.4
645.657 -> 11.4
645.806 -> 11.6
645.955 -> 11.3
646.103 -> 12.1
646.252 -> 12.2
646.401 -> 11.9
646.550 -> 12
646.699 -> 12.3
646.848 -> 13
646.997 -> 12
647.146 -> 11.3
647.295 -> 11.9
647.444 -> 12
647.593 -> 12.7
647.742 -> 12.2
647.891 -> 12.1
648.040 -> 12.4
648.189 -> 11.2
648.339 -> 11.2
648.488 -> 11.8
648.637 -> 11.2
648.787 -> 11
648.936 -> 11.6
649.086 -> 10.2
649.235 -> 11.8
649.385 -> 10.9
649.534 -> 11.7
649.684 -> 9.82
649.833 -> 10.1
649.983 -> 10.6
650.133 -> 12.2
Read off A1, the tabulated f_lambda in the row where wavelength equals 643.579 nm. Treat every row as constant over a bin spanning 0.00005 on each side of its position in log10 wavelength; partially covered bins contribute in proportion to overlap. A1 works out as 11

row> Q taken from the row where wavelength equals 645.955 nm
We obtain 11.3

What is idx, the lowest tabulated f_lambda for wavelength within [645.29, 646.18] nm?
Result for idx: 10.8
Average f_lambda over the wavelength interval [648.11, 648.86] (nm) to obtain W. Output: 11.3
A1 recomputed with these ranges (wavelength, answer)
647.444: 12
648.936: 11.6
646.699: 12.3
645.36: 10.8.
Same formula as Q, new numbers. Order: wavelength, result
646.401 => 11.9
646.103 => 12.1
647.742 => 12.2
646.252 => 12.2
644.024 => 11.6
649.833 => 10.1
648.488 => 11.8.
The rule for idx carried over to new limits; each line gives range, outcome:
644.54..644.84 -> 11.5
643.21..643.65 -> 11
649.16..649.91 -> 9.82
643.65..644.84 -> 11.4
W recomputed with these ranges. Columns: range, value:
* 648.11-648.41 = 11.2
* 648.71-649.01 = 11.3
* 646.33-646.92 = 12.3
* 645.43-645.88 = 11.8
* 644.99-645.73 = 11.7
